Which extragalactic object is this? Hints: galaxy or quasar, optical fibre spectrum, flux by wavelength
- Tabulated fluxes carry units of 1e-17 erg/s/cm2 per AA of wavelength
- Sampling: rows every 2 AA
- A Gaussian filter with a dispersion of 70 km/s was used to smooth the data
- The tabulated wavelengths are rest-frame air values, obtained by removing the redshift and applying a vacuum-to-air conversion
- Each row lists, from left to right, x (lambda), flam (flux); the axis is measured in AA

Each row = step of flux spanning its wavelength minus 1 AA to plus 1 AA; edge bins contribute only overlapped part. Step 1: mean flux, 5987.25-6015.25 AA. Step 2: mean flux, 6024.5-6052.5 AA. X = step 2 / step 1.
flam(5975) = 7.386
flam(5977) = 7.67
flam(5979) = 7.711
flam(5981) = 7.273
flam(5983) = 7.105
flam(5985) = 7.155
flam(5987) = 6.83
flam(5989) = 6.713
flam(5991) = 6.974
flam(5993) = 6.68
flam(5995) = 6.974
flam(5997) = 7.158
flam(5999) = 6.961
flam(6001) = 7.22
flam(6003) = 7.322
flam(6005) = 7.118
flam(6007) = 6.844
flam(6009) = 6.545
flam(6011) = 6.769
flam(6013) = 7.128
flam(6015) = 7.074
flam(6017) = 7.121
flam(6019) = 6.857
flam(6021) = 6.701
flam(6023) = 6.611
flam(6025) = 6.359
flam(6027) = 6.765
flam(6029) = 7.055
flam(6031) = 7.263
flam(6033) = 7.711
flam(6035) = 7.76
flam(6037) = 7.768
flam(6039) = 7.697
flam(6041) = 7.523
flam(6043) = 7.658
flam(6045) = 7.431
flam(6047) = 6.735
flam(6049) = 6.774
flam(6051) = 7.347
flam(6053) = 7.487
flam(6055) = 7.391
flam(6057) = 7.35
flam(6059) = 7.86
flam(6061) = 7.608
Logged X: 1.05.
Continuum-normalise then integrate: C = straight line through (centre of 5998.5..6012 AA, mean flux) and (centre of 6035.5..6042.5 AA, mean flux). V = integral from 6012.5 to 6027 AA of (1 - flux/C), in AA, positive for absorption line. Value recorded 0.9 AA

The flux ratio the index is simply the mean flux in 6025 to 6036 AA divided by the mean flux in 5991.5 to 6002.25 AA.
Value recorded 1.03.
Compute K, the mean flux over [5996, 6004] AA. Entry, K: 7.17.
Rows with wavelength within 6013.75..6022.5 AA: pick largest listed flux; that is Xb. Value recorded 7.121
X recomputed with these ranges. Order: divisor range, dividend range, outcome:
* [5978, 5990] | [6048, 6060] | 1.03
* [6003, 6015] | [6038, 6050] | 1.05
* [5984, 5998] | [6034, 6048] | 1.08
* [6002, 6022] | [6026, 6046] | 1.07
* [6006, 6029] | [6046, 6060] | 1.07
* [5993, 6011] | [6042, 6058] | 1.04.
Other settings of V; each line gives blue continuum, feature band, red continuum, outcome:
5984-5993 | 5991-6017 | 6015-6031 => -0.47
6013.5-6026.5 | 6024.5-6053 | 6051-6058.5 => -0.64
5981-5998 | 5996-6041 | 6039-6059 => 0.39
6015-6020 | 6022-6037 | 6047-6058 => -0.08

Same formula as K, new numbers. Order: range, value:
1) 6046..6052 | 6.95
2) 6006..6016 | 6.87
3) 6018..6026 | 6.63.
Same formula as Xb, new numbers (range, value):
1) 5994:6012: 7.322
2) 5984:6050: 7.768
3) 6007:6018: 7.128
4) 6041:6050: 7.658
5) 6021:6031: 7.263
